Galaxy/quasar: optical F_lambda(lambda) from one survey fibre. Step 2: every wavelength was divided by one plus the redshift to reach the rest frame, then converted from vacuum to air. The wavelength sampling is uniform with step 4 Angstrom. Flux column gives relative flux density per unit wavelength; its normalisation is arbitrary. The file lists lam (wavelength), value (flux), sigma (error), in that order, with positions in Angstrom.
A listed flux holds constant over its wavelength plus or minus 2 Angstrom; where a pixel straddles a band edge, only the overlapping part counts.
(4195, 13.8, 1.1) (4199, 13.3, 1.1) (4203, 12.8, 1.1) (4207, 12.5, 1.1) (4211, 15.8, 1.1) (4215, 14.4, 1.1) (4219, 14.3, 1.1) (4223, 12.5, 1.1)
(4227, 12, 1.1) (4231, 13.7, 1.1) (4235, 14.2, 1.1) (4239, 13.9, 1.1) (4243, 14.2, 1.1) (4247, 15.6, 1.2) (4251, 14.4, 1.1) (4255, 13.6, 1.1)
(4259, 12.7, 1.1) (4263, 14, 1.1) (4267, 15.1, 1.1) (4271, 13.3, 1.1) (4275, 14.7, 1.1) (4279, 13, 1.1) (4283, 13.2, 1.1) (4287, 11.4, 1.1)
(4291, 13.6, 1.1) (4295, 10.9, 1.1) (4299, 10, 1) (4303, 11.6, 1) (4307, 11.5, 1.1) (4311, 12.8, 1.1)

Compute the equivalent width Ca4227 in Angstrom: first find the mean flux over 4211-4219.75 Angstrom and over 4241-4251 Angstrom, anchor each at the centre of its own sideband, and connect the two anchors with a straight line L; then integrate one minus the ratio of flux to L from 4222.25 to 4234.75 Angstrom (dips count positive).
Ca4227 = 1.5 Angstrom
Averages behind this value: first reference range 14.7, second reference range 14.8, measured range 13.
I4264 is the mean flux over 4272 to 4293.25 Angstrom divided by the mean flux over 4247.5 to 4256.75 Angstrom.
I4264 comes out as 0.9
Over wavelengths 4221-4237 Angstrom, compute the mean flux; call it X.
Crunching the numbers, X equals 13.1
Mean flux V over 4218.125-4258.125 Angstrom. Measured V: 13.8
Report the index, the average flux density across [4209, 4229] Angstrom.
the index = 13.8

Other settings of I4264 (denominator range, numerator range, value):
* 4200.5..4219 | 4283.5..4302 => 0.84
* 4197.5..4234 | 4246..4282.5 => 1.03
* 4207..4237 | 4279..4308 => 0.86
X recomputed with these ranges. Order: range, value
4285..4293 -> 12.5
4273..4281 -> 13.8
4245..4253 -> 15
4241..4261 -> 14.1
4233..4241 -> 14.1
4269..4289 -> 13.1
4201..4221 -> 14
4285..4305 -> 11.5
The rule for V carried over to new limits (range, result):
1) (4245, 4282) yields 14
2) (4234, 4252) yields 14.5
